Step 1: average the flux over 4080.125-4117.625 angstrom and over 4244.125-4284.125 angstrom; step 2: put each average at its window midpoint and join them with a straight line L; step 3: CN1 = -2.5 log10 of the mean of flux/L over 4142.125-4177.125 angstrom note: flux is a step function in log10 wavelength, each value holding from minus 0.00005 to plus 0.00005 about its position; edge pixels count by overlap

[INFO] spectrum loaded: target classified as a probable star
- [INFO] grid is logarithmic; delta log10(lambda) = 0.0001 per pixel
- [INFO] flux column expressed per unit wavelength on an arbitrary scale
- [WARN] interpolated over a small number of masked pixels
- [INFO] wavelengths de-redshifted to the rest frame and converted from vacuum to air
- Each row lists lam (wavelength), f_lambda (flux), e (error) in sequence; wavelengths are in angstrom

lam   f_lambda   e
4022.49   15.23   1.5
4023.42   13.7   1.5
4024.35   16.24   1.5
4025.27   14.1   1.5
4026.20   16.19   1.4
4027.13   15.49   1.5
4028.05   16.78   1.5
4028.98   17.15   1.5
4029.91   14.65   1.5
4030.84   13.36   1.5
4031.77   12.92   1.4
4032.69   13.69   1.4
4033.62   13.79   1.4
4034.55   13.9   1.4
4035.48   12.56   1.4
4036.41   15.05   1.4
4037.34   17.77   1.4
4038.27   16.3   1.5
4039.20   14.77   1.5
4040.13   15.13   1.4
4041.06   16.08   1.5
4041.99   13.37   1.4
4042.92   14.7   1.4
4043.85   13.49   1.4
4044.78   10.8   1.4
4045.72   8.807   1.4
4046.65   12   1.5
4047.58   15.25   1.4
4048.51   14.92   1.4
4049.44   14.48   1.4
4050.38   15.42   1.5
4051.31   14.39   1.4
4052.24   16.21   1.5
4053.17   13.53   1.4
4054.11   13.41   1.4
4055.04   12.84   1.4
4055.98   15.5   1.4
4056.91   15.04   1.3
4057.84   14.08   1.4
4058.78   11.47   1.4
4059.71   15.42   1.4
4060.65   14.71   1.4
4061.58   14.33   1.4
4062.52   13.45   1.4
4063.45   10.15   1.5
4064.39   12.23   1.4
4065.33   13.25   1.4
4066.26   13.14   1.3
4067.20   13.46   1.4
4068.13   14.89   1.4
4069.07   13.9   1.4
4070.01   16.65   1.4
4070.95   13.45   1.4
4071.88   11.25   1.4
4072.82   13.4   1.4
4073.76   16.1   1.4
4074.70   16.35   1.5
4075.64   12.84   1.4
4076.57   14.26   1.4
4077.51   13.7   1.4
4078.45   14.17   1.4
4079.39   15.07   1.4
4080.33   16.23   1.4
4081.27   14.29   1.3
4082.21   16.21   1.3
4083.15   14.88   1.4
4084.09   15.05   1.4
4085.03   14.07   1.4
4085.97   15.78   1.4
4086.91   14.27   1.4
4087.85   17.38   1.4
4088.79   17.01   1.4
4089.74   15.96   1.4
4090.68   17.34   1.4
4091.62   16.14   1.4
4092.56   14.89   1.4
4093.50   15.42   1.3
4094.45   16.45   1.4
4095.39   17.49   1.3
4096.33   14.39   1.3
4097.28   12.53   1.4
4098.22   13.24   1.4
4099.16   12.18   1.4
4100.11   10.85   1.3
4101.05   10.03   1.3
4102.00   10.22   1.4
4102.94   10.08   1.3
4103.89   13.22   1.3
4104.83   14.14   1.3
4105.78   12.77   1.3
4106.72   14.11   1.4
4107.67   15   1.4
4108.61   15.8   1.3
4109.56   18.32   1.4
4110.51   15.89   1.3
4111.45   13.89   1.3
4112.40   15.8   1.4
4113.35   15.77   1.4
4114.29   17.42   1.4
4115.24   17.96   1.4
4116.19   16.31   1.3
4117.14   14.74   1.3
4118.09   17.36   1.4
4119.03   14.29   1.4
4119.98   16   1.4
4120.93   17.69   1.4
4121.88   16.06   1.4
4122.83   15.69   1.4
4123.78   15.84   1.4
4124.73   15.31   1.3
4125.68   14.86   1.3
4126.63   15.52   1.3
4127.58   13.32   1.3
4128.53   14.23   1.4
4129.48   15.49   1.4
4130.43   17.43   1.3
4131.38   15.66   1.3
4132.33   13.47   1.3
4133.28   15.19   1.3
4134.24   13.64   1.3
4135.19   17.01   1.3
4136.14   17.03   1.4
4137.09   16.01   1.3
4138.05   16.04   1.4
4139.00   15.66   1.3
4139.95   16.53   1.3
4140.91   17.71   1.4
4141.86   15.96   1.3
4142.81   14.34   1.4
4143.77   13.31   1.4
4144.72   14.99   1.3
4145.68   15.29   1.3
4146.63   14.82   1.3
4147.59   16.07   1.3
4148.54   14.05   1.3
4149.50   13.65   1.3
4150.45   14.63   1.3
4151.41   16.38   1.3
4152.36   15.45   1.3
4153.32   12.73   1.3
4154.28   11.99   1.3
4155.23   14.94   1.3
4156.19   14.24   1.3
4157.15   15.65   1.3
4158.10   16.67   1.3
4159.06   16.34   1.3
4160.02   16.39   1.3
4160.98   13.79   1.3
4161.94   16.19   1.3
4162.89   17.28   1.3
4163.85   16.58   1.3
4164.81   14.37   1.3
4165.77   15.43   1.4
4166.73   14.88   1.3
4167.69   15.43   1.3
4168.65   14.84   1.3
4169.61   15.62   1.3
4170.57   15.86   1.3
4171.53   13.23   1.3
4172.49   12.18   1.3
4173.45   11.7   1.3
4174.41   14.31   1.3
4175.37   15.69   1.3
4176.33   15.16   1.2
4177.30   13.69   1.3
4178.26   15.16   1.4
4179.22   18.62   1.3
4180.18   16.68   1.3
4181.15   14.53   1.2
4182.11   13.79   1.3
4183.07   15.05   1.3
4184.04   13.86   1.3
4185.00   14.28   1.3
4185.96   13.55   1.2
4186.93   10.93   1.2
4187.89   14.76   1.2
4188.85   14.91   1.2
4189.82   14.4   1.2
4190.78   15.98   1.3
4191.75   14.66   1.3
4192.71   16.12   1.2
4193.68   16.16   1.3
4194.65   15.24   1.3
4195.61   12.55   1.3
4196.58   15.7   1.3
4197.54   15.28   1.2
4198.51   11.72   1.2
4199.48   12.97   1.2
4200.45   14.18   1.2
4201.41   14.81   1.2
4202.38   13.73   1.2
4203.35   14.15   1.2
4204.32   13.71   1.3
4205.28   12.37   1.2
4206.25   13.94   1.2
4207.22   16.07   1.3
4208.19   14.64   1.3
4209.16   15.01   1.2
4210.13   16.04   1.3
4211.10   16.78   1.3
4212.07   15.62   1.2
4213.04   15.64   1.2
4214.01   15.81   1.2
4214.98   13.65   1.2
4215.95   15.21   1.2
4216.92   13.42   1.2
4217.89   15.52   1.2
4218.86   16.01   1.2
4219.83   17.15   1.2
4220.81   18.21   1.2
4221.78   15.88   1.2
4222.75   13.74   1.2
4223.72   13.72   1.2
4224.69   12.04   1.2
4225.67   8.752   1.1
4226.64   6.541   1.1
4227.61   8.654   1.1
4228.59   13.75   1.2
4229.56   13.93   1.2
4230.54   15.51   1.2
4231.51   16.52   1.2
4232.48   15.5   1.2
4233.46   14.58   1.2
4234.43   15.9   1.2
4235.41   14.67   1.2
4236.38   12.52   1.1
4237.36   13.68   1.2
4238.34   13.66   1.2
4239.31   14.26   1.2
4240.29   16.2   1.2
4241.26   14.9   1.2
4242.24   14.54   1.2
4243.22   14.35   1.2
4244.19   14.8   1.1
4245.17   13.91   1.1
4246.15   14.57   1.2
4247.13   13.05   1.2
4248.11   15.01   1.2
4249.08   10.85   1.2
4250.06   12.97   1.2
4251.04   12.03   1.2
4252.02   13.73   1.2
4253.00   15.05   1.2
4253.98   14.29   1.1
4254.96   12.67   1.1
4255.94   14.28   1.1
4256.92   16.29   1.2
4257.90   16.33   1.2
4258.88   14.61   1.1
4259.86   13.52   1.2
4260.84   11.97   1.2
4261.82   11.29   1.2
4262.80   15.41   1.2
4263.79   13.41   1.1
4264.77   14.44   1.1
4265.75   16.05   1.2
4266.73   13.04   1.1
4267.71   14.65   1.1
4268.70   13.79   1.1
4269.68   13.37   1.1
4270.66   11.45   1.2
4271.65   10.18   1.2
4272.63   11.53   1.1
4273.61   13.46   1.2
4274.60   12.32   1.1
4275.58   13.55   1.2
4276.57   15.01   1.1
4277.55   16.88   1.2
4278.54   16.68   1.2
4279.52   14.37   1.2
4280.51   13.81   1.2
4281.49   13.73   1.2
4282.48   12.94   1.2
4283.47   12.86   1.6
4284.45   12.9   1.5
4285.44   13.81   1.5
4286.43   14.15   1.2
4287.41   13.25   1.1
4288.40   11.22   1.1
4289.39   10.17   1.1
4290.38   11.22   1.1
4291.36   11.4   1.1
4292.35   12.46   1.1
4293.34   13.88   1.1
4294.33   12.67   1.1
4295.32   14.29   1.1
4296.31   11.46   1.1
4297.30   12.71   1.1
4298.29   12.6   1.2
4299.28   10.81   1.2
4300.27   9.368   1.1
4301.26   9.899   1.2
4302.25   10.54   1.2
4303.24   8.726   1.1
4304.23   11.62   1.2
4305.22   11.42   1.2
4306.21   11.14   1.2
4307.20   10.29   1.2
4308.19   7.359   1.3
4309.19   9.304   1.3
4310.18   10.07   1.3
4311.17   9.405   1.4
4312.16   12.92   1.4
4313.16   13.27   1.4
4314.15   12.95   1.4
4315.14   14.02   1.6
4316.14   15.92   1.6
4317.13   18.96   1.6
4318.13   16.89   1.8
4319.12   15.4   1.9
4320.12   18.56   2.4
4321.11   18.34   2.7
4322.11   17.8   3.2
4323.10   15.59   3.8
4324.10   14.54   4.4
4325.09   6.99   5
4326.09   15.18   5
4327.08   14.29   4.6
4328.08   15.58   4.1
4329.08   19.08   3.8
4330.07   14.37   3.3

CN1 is -0.03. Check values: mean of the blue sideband 14.8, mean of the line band 14.8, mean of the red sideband 13.7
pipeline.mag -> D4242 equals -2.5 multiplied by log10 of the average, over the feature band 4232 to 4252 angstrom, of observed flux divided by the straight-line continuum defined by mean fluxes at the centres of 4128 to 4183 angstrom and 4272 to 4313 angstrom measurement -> -0.07 mag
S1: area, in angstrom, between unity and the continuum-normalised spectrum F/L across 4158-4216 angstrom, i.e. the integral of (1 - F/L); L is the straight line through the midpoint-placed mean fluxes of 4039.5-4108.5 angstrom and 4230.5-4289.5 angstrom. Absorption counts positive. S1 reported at -3.45 angstrom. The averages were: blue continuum 14.1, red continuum 13.9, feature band 14.8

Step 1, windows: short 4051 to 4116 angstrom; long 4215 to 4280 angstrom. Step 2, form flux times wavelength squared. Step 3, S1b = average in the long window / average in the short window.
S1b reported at 1.0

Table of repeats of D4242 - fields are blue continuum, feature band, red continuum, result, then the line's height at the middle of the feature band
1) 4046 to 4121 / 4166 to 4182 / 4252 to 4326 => -0.069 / 13.9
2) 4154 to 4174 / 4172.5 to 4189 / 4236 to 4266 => 0.025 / 14.8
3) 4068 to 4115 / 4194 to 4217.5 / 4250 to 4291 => -0.046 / 13.9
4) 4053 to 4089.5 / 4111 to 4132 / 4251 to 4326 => -0.124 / 14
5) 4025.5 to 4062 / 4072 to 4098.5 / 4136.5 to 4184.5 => -0.038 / 14.6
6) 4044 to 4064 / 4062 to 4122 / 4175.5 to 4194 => -0.049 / 14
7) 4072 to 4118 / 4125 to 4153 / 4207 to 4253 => -0.050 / 14.6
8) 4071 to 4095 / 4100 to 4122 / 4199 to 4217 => 0.017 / 15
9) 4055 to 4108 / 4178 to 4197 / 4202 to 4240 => -0.044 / 14.3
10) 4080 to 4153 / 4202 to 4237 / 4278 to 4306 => -0.064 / 13.5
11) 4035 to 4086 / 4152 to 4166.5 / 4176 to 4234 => -0.062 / 14.4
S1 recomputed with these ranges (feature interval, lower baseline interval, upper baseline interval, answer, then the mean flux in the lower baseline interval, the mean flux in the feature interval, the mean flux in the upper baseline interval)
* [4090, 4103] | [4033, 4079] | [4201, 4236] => 0.26 angstrom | 14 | 13.8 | 14.4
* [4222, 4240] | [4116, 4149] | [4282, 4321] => 0.55 angstrom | 15.5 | 13.3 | 12.4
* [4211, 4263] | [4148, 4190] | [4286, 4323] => -1.54 angstrom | 14.8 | 14.1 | 12.6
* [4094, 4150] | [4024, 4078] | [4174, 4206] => -2.51 angstrom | 14.2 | 15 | 14.5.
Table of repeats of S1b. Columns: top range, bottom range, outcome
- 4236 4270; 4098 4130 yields 1.02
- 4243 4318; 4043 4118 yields 0.99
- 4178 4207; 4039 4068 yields 1.13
